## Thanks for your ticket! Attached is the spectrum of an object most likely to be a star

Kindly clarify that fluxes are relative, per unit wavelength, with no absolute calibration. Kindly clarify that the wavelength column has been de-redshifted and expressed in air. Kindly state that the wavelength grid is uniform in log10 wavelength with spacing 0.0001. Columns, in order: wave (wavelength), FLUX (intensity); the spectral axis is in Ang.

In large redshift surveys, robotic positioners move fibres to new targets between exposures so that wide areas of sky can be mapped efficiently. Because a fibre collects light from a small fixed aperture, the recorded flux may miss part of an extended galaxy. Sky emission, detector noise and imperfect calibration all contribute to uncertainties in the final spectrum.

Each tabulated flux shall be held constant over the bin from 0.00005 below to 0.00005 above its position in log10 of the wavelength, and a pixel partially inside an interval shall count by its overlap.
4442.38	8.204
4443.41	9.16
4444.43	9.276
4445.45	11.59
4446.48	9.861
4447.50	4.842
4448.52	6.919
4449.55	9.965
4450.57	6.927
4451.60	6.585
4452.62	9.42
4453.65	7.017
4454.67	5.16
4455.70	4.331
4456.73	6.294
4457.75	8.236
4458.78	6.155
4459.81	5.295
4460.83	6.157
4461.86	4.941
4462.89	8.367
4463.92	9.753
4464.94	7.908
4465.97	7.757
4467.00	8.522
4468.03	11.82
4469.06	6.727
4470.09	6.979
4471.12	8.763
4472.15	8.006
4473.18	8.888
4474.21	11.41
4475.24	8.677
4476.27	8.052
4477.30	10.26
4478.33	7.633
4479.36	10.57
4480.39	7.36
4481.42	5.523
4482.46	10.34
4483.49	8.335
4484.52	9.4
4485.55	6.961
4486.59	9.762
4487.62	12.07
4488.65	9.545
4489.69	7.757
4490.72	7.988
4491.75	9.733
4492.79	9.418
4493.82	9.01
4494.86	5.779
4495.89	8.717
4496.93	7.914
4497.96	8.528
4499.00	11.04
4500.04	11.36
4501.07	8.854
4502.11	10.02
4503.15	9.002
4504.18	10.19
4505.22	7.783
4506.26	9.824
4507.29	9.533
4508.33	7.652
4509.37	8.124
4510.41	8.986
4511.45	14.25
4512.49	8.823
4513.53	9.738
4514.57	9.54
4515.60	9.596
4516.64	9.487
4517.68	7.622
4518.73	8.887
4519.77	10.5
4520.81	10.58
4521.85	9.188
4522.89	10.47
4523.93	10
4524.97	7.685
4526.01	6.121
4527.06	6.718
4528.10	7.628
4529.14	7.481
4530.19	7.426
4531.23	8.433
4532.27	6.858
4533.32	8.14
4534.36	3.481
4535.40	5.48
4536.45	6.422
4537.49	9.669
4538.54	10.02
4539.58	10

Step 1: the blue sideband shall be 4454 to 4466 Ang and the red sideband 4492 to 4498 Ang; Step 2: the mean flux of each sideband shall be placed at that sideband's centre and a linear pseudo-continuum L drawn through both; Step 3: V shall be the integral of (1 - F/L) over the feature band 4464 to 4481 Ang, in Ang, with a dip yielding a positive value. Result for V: -3.5 Ang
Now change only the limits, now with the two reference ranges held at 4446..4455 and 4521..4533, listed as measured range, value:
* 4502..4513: -2.1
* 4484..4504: -3.4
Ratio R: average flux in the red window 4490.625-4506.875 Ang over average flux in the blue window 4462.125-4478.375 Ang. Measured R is 1.05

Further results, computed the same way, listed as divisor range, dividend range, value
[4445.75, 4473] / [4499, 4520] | 1.27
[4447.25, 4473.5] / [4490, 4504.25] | 1.23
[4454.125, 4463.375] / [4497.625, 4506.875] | 1.58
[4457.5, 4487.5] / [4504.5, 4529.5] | 1.09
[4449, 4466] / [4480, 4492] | 1.24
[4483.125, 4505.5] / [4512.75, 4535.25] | 0.92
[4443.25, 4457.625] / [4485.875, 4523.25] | 1.22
